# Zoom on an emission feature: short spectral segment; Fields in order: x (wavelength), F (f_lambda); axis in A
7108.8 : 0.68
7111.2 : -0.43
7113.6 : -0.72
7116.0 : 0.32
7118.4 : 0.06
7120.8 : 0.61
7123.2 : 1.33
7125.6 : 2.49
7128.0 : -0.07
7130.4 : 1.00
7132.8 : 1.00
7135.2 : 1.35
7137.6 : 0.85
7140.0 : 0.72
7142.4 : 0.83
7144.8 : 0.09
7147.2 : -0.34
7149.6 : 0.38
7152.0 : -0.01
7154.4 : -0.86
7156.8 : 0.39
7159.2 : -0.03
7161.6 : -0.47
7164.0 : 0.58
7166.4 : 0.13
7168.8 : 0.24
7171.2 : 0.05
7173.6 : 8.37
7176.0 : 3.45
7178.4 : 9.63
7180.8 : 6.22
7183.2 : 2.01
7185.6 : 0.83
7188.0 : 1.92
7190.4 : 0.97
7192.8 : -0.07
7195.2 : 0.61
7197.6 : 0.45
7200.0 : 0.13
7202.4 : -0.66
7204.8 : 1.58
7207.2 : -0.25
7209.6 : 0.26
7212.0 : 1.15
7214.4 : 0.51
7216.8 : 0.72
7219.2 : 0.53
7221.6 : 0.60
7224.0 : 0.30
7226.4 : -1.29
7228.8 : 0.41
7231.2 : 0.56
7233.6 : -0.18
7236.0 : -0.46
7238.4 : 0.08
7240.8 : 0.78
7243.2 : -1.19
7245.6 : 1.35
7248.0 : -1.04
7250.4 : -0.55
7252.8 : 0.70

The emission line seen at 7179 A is [O II] 3727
